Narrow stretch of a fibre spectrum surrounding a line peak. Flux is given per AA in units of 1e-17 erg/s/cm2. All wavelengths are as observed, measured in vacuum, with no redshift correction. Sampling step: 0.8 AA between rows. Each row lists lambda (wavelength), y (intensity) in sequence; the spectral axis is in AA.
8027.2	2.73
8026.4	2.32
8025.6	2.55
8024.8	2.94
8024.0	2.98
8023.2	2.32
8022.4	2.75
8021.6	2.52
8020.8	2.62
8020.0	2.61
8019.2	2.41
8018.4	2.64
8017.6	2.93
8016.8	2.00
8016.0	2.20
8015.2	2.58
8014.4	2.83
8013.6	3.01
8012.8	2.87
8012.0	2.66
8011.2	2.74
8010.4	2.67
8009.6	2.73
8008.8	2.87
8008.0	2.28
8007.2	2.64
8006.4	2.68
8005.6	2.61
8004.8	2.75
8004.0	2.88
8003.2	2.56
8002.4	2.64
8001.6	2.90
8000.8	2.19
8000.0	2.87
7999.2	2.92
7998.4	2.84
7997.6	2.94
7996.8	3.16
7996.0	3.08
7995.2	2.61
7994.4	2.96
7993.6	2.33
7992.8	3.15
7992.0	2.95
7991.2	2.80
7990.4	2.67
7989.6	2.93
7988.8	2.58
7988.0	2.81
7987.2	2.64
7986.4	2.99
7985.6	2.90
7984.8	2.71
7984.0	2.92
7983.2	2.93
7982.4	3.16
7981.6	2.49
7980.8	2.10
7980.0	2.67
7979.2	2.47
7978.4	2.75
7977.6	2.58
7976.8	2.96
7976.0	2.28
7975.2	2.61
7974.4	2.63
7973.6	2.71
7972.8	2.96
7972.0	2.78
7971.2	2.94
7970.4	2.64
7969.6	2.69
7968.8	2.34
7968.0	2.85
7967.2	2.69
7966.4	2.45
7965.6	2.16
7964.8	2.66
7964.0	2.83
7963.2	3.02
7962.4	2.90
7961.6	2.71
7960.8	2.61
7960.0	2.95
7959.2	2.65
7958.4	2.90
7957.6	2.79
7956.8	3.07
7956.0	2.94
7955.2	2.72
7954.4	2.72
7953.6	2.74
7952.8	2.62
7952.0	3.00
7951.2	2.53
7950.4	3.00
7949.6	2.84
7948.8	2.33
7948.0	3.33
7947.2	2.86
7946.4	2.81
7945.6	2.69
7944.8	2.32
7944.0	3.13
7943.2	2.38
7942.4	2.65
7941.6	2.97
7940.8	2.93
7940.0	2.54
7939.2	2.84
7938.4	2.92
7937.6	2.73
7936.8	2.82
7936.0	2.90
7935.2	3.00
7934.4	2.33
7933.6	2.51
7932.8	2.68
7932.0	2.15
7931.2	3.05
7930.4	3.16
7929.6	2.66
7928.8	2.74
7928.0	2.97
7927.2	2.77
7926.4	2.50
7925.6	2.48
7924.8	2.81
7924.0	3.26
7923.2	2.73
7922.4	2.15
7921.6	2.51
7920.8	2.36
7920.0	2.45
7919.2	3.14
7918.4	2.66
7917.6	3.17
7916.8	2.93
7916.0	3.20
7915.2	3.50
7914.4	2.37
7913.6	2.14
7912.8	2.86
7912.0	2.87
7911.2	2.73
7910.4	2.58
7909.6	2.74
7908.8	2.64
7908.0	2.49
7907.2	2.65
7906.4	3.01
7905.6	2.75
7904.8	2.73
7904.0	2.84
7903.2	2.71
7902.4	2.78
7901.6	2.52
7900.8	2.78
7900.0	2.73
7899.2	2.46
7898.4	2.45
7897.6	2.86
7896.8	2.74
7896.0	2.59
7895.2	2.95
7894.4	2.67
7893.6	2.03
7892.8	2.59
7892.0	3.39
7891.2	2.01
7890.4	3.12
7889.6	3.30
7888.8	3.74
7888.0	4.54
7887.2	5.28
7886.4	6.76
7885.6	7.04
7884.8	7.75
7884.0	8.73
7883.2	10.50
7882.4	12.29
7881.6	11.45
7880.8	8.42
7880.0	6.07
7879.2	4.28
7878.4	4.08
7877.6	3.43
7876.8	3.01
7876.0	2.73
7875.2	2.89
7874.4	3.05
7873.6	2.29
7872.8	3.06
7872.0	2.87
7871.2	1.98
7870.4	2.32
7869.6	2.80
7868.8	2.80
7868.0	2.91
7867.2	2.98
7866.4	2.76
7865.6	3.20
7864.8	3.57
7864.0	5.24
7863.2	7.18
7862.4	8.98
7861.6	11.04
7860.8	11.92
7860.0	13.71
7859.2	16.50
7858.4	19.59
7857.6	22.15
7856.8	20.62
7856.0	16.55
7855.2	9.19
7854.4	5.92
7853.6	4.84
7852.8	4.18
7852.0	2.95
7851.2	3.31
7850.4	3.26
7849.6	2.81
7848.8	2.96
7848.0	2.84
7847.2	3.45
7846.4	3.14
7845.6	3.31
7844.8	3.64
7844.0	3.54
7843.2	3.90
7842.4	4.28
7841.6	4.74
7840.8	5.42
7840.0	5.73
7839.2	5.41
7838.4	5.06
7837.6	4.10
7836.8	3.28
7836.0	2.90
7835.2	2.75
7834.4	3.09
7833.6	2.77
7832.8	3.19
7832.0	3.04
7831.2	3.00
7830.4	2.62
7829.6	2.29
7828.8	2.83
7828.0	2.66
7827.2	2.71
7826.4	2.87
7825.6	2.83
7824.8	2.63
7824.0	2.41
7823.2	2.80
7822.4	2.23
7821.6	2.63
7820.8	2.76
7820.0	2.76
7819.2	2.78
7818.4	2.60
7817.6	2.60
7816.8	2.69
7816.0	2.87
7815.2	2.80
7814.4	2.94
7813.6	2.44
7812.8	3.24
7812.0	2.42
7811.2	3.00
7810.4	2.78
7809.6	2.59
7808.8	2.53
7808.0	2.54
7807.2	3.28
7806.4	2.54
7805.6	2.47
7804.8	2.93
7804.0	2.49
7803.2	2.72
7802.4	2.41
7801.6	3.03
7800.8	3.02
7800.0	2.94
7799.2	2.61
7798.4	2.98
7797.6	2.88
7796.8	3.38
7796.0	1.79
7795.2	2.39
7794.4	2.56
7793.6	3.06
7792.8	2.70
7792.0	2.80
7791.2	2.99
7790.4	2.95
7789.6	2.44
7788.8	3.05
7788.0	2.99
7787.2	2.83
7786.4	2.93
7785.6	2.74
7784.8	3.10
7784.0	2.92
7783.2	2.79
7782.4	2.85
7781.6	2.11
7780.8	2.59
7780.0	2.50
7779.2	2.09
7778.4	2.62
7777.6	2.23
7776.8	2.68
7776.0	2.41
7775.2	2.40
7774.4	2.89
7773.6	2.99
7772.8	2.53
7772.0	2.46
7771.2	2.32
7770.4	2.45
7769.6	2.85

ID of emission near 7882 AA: [N II]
